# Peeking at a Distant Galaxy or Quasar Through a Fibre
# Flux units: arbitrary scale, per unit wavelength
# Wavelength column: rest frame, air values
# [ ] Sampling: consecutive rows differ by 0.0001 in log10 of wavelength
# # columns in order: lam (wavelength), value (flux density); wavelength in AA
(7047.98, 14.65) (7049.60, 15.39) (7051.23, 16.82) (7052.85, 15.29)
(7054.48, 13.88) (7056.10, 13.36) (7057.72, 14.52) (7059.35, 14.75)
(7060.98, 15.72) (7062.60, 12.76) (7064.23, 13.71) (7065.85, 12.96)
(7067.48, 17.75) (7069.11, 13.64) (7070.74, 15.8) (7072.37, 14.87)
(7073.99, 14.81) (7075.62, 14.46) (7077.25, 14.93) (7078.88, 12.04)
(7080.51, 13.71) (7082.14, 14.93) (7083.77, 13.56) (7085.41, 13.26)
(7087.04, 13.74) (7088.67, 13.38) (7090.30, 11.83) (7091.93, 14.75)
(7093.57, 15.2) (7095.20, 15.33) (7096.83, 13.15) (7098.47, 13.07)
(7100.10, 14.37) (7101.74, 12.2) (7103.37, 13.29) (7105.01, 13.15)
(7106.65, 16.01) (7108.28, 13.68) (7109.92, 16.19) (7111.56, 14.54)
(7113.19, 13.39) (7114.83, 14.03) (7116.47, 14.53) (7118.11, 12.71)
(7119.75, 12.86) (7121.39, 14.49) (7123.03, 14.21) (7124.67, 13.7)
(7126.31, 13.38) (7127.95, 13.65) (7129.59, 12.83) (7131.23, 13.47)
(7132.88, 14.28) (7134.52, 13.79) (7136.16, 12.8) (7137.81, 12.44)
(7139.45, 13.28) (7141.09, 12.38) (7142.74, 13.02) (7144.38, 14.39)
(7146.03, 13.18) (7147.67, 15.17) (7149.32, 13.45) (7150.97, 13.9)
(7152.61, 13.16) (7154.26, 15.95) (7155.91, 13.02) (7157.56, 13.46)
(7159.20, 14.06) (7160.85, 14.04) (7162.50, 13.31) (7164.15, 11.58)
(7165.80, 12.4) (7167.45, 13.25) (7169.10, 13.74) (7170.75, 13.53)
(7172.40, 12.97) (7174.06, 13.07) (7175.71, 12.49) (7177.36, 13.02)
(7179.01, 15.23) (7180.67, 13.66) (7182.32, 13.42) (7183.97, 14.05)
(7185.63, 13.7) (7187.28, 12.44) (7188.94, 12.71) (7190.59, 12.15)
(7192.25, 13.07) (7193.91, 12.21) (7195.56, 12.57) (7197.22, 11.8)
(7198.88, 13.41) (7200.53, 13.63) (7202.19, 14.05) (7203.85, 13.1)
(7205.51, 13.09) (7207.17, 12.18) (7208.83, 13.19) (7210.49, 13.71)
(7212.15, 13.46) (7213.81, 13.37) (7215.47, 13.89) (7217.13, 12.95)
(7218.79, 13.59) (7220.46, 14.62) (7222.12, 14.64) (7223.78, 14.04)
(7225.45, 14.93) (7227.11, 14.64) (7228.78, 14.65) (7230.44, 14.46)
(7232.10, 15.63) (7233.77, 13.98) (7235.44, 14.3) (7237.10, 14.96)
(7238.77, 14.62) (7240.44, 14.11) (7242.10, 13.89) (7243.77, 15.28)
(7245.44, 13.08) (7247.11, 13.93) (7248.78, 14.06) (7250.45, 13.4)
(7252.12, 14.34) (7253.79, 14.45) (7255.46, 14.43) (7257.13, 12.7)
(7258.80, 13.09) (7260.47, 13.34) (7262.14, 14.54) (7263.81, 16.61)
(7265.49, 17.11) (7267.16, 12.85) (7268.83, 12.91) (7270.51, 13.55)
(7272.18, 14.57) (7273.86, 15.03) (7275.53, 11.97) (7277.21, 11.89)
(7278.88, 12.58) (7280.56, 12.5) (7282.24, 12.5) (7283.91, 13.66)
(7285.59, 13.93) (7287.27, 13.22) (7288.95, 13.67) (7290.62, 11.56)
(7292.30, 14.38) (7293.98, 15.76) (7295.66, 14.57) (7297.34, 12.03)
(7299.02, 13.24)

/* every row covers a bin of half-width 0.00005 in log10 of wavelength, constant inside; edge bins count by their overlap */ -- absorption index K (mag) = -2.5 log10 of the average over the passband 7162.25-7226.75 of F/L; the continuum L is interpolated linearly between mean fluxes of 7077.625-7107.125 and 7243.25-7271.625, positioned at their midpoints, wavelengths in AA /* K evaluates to 0.05 mag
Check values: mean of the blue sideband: 13.7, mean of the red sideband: 14.1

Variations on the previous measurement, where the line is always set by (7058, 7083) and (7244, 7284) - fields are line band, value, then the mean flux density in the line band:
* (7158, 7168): 0.08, 13.1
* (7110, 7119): 0.02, 14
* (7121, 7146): 0.06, 13.4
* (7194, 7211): 0.08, 13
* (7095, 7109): 0.05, 13.7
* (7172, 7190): 0.06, 13.3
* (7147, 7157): 0.01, 14.1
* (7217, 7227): -0.03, 14.2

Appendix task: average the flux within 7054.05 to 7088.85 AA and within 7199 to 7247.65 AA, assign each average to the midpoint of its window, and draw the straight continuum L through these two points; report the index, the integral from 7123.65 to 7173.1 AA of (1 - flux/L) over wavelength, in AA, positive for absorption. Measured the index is 2.3 AA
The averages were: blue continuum 14.2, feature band 13.5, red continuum 14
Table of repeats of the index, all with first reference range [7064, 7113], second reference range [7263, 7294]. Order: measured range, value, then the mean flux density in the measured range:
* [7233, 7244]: -0.5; 14.4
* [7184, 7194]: 0.7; 12.8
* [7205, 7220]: 0.5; 13.3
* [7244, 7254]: -0.2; 13.9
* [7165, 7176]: 0.7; 13.1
